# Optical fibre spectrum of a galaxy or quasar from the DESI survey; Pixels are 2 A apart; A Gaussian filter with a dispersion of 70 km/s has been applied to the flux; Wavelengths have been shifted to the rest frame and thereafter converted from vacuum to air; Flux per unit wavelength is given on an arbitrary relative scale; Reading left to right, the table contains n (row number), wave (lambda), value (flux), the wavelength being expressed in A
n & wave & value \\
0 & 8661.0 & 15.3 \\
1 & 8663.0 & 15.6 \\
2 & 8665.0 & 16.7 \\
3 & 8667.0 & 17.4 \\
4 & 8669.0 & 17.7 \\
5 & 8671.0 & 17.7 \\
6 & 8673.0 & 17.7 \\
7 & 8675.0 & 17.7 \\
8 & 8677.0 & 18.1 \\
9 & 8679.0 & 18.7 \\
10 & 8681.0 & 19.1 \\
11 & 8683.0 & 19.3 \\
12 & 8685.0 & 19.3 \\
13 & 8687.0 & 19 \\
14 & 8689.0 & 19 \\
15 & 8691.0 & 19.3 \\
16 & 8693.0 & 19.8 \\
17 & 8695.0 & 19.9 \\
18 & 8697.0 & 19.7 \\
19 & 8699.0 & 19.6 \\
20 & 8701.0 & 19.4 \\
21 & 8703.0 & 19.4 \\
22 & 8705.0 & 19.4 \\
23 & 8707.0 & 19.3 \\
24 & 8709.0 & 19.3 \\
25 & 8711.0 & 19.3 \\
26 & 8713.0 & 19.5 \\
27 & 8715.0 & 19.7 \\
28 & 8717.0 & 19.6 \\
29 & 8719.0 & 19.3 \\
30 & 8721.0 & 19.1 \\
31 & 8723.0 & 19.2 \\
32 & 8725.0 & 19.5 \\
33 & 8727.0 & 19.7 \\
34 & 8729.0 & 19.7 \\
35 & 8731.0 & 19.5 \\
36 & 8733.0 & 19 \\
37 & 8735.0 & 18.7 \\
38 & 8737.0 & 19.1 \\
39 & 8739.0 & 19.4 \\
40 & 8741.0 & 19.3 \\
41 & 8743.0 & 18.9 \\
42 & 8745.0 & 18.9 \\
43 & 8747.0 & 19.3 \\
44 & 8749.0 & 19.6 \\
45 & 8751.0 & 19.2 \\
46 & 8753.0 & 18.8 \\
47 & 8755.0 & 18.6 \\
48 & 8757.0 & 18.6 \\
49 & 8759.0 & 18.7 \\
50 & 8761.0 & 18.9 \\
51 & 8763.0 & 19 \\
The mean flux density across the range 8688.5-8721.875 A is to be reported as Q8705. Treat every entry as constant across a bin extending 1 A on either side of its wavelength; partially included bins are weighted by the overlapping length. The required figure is 19.5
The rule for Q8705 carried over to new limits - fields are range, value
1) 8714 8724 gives 19.4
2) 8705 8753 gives 19.3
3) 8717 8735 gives 19.4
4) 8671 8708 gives 19.1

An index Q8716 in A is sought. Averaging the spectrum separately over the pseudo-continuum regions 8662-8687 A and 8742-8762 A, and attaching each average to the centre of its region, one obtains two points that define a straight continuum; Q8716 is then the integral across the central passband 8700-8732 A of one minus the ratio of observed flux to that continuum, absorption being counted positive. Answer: -1.6 A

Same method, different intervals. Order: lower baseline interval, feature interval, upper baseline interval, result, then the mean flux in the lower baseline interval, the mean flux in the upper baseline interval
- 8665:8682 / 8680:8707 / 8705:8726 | -1.1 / 17.9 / 19.4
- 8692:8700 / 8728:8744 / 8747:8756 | 0.1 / 19.8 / 19.1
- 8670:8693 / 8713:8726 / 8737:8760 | -0.4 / 18.7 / 19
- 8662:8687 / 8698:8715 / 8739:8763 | -0.9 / 18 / 19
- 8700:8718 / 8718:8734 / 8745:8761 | -0.1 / 19.4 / 19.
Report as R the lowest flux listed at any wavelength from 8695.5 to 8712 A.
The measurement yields 19.3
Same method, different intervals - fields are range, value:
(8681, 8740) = 18.7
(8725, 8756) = 18.6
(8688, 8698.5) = 19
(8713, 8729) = 19.1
